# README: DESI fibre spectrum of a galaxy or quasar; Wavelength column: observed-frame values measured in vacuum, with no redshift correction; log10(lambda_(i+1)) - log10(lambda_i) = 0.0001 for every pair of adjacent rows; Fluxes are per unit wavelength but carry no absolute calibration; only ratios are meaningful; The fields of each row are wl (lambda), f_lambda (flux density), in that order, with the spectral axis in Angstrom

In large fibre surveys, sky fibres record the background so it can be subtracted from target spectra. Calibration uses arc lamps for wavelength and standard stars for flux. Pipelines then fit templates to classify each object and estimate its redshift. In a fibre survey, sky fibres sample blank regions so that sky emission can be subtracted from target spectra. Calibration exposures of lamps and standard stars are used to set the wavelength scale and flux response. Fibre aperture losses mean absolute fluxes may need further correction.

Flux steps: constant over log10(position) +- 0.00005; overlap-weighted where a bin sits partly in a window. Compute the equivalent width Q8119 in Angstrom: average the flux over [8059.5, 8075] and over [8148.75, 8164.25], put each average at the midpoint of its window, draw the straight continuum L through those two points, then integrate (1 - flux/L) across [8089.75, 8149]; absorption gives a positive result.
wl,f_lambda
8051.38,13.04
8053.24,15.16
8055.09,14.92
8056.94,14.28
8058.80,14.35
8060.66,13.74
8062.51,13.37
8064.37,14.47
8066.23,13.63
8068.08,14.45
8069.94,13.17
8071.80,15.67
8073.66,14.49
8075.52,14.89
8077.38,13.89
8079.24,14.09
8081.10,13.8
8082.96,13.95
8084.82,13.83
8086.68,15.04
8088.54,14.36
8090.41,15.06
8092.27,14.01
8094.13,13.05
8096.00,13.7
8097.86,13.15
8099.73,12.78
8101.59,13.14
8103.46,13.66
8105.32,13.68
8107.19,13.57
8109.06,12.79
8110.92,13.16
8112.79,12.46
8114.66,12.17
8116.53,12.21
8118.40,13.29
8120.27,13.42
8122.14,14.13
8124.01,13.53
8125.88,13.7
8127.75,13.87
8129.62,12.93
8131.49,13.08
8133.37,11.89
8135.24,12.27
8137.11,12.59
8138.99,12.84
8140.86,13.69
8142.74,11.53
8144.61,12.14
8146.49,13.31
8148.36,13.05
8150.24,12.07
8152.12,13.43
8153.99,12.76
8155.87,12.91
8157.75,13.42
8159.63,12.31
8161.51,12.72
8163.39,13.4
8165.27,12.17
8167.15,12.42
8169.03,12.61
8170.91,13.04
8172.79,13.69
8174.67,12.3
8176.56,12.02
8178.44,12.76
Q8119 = 1.3 Angstrom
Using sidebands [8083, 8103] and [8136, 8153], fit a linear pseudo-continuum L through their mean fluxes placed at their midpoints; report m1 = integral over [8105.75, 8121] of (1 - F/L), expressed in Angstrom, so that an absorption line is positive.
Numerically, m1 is 0.55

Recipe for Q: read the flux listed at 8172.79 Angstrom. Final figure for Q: 13.69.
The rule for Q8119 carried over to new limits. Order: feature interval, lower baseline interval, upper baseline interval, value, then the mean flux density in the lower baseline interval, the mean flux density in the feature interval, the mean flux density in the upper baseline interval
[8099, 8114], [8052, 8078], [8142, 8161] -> 0.4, 14.3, 13.1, 12.7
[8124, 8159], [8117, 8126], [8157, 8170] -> 0.7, 13.5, 12.9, 12.7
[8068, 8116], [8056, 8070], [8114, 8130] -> -0.4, 14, 13.7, 13.3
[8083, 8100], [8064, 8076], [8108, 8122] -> -0.3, 14.4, 13.9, 12.9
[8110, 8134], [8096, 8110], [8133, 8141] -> -0.3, 13.3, 13.1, 12.6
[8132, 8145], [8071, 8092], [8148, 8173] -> 0.8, 14.4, 12.5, 12.8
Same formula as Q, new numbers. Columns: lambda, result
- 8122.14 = 14.13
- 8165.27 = 12.17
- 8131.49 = 13.08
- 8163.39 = 13.4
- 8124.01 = 13.53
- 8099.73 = 12.78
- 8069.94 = 13.17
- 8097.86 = 13.15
